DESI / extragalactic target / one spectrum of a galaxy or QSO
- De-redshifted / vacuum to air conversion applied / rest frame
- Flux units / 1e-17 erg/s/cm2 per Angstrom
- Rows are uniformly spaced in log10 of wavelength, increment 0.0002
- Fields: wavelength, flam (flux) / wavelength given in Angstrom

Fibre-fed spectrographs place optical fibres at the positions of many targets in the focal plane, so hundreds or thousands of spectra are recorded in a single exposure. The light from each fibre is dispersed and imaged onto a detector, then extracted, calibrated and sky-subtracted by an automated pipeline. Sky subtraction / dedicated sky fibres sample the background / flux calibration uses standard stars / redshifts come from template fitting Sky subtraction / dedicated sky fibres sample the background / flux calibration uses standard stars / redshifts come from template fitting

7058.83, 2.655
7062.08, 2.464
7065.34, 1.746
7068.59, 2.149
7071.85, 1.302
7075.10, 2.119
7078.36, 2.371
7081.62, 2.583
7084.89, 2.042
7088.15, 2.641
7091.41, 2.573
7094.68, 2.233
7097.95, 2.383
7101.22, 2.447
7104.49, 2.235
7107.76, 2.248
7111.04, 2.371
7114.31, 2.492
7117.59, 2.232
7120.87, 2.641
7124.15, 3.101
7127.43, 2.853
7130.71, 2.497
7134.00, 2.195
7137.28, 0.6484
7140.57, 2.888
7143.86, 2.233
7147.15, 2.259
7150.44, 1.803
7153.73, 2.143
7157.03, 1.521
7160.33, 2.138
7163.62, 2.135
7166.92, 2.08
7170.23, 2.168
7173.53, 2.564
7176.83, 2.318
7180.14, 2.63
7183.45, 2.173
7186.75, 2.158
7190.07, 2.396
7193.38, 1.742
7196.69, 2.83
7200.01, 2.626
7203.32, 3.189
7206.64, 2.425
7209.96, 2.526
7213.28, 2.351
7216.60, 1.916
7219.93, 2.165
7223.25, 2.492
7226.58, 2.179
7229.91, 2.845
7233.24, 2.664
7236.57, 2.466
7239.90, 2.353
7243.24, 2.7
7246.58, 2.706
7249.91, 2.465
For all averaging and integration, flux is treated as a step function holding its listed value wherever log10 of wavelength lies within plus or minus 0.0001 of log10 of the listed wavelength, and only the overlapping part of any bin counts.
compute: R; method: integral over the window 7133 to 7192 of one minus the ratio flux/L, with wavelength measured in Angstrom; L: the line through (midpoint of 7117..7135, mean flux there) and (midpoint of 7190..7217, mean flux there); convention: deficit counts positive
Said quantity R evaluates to 9.6 Angstrom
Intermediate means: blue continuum 2.62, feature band 2.13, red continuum 2.47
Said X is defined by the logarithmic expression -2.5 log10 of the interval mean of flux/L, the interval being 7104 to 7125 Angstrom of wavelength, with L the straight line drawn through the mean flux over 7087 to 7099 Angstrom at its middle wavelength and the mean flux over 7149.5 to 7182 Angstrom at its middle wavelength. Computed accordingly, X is -0.04 mag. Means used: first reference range 2.45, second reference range 2.16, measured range 2.46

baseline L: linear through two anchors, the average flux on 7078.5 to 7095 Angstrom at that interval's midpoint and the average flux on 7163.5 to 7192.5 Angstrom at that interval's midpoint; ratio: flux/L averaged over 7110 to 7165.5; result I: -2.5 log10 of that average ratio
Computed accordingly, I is 0.050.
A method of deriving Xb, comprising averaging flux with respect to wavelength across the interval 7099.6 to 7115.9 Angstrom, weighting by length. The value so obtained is 2.36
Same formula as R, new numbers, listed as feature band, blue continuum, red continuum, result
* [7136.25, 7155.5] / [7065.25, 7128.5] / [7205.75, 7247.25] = 2.8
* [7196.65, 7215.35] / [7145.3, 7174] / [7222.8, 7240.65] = -2.2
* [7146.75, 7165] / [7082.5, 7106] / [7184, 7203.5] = 3.2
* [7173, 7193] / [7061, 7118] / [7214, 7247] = 0.4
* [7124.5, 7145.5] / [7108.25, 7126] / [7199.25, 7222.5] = 2.1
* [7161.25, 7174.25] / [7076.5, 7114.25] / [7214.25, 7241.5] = 0.9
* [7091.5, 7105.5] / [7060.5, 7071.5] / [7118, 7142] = -0.9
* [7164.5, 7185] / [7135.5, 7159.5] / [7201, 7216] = -0.9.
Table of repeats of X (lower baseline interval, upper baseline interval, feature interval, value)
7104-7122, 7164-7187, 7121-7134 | -0.16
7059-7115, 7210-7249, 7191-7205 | -0.08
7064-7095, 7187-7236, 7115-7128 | -0.18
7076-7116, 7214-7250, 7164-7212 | 0.01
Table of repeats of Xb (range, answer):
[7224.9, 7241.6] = 2.5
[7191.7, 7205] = 2.6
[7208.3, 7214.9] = 2.44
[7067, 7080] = 1.99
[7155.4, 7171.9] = 2.01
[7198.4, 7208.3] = 2.75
